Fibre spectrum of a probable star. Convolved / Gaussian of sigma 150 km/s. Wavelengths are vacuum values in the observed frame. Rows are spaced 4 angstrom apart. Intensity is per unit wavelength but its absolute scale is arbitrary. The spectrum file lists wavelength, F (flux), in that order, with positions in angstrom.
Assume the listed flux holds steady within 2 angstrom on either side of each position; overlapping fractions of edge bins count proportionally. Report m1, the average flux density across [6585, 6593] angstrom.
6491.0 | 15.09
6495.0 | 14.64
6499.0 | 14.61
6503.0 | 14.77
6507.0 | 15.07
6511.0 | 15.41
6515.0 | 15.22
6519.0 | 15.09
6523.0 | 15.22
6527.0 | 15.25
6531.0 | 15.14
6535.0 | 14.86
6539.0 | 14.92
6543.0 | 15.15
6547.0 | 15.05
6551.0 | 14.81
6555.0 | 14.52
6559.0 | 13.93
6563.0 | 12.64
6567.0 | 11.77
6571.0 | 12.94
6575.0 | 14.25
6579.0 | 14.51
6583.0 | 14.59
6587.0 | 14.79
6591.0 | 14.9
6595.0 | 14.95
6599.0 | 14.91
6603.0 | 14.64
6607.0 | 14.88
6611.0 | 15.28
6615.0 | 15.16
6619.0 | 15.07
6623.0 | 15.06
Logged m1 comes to 14.8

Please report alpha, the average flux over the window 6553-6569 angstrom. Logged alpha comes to 13.2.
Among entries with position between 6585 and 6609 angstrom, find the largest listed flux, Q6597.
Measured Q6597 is 14.95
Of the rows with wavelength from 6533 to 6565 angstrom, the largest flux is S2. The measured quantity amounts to 15.15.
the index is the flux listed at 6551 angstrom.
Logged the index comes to 14.81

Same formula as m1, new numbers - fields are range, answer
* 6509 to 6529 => 15.2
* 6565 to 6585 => 13.6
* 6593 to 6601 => 14.9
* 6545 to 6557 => 14.8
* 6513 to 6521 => 15.2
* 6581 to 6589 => 14.7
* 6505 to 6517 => 15.2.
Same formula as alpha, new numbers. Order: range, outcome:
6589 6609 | 14.9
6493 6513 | 14.9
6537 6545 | 15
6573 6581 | 14.4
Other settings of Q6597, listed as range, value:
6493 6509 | 15.07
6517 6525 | 15.22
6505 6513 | 15.41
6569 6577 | 14.25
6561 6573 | 12.94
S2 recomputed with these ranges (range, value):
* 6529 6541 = 15.14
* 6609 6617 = 15.28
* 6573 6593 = 14.9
